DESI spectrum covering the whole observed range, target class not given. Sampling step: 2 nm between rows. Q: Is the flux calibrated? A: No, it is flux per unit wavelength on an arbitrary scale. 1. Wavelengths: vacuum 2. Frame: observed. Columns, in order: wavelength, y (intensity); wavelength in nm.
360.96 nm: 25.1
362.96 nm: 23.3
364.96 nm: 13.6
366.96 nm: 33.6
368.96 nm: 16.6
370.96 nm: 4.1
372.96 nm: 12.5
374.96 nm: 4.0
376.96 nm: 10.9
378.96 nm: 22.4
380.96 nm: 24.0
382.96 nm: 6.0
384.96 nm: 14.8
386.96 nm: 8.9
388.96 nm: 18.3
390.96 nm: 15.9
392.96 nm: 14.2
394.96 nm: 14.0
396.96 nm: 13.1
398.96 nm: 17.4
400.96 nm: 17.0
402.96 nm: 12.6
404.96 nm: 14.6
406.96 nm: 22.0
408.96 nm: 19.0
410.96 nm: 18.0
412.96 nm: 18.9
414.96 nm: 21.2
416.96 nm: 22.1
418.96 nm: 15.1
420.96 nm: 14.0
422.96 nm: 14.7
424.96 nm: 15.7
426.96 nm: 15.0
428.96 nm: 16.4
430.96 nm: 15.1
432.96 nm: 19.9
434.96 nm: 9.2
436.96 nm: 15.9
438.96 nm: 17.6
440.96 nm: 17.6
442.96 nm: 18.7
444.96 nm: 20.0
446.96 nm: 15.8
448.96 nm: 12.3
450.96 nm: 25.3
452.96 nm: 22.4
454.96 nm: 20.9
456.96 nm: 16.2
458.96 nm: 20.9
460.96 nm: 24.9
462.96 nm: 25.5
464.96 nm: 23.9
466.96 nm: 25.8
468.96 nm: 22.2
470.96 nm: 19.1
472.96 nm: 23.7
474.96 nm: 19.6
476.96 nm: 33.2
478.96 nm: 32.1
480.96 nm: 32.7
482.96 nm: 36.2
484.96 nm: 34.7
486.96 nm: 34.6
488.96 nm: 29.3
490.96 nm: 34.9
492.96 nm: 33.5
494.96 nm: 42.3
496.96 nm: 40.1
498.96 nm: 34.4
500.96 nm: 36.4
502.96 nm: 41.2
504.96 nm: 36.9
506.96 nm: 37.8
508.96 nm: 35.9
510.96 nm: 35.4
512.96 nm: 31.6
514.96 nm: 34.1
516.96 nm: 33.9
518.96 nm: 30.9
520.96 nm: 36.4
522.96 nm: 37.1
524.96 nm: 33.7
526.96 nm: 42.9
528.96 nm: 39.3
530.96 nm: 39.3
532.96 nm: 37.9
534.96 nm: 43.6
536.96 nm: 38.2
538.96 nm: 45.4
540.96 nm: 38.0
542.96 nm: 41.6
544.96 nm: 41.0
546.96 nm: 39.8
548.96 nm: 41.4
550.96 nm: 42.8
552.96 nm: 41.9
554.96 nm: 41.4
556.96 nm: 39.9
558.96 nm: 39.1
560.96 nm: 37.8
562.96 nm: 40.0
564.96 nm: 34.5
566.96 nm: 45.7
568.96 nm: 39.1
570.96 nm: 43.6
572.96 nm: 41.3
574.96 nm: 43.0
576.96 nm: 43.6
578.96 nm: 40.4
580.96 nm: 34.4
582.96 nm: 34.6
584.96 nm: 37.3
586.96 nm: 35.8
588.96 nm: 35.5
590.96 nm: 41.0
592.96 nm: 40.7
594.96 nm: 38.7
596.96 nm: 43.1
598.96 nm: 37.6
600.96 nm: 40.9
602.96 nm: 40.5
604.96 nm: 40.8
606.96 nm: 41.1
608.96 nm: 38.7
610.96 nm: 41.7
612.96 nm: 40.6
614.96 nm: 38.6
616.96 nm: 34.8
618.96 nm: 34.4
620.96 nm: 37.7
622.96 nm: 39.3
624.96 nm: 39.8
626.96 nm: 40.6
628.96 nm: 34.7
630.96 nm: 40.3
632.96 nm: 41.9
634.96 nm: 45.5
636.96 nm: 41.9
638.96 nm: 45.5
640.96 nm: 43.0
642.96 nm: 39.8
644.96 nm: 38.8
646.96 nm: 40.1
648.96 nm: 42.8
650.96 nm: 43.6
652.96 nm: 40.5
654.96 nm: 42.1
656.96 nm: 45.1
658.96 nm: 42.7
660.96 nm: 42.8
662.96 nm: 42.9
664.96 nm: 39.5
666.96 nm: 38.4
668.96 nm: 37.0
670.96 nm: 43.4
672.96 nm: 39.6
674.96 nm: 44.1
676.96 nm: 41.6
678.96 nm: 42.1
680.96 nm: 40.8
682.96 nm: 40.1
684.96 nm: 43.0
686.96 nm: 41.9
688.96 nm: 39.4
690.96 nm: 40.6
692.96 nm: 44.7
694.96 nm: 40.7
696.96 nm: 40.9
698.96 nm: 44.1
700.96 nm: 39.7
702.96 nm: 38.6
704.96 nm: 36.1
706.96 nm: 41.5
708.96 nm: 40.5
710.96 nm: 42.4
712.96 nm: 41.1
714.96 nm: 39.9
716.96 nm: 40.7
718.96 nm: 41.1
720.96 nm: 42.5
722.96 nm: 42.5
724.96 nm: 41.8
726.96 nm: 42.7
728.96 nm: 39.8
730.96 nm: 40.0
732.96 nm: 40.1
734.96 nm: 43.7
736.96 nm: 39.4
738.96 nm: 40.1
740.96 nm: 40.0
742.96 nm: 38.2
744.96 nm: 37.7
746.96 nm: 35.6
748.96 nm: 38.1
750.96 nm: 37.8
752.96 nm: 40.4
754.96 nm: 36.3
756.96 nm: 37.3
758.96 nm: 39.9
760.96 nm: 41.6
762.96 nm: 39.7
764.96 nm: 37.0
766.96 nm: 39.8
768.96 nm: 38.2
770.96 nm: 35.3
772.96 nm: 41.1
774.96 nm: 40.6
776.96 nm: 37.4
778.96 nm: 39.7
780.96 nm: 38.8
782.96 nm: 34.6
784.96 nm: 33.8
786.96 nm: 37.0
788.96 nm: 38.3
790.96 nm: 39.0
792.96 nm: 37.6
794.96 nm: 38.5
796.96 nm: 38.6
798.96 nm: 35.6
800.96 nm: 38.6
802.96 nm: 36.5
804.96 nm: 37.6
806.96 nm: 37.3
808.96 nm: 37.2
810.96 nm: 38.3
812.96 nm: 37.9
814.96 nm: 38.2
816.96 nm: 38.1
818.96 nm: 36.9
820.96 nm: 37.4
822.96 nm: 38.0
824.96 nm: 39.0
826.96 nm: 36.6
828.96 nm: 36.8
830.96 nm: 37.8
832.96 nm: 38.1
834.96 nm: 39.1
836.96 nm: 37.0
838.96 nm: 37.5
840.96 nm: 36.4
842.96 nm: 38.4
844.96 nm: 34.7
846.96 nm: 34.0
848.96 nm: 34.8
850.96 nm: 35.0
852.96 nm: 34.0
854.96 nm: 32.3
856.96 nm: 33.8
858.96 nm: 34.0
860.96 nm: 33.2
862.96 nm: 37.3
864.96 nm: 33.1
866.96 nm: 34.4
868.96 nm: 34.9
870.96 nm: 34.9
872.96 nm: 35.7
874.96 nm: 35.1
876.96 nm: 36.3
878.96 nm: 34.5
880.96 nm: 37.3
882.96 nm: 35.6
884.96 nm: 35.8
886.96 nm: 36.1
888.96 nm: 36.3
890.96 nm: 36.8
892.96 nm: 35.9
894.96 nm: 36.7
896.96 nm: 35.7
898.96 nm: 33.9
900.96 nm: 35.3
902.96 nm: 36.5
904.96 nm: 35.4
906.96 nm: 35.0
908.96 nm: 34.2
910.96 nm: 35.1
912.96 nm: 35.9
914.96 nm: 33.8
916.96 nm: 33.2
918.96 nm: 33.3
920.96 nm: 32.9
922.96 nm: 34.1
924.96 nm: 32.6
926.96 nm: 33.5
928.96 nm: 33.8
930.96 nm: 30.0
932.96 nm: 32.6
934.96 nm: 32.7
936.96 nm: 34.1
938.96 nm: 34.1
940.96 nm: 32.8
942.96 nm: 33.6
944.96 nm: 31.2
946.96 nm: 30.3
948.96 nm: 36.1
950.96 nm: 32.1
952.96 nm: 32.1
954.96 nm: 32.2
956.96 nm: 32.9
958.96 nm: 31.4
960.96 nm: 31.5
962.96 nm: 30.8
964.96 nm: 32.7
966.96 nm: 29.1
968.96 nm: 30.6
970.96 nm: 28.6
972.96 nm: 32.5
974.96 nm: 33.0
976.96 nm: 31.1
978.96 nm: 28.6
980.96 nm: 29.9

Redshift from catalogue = 0.195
